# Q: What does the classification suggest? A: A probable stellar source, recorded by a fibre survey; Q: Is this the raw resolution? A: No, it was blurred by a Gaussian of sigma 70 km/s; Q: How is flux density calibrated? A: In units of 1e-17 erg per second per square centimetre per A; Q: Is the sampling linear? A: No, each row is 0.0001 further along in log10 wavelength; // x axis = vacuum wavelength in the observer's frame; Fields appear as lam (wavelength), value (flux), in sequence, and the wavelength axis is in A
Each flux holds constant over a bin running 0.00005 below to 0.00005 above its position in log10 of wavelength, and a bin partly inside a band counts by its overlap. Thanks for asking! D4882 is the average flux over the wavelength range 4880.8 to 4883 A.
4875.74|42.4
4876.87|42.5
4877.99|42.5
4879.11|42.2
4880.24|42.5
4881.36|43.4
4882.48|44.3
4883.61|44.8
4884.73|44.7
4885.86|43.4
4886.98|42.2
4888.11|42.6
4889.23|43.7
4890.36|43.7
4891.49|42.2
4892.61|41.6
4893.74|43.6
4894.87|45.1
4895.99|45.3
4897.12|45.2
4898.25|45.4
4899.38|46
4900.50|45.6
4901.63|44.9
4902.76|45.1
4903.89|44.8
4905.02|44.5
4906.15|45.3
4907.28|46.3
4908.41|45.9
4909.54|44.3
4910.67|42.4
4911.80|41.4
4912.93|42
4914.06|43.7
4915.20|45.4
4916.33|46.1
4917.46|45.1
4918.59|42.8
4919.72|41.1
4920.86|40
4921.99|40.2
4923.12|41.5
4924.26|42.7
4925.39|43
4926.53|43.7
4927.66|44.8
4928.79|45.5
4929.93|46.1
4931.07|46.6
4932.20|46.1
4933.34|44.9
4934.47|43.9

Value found 44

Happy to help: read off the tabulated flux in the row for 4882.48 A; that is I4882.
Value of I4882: 44.3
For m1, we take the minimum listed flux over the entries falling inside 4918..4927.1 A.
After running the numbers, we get 40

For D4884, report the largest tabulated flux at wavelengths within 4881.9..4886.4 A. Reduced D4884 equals 44.8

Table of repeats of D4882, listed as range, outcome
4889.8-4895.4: 43.2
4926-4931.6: 45.3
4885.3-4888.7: 42.8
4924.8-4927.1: 43.4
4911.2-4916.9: 43.7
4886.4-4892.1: 42.9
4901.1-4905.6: 44.8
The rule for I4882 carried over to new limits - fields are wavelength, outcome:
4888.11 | 42.6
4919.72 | 41.1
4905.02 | 44.5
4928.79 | 45.5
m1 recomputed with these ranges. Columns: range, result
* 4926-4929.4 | 43.7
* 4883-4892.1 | 42.2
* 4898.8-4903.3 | 44.9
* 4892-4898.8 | 41.6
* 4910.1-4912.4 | 41.4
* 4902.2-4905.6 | 44.5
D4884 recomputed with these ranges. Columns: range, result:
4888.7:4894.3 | 43.7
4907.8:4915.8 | 45.9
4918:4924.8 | 42.8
